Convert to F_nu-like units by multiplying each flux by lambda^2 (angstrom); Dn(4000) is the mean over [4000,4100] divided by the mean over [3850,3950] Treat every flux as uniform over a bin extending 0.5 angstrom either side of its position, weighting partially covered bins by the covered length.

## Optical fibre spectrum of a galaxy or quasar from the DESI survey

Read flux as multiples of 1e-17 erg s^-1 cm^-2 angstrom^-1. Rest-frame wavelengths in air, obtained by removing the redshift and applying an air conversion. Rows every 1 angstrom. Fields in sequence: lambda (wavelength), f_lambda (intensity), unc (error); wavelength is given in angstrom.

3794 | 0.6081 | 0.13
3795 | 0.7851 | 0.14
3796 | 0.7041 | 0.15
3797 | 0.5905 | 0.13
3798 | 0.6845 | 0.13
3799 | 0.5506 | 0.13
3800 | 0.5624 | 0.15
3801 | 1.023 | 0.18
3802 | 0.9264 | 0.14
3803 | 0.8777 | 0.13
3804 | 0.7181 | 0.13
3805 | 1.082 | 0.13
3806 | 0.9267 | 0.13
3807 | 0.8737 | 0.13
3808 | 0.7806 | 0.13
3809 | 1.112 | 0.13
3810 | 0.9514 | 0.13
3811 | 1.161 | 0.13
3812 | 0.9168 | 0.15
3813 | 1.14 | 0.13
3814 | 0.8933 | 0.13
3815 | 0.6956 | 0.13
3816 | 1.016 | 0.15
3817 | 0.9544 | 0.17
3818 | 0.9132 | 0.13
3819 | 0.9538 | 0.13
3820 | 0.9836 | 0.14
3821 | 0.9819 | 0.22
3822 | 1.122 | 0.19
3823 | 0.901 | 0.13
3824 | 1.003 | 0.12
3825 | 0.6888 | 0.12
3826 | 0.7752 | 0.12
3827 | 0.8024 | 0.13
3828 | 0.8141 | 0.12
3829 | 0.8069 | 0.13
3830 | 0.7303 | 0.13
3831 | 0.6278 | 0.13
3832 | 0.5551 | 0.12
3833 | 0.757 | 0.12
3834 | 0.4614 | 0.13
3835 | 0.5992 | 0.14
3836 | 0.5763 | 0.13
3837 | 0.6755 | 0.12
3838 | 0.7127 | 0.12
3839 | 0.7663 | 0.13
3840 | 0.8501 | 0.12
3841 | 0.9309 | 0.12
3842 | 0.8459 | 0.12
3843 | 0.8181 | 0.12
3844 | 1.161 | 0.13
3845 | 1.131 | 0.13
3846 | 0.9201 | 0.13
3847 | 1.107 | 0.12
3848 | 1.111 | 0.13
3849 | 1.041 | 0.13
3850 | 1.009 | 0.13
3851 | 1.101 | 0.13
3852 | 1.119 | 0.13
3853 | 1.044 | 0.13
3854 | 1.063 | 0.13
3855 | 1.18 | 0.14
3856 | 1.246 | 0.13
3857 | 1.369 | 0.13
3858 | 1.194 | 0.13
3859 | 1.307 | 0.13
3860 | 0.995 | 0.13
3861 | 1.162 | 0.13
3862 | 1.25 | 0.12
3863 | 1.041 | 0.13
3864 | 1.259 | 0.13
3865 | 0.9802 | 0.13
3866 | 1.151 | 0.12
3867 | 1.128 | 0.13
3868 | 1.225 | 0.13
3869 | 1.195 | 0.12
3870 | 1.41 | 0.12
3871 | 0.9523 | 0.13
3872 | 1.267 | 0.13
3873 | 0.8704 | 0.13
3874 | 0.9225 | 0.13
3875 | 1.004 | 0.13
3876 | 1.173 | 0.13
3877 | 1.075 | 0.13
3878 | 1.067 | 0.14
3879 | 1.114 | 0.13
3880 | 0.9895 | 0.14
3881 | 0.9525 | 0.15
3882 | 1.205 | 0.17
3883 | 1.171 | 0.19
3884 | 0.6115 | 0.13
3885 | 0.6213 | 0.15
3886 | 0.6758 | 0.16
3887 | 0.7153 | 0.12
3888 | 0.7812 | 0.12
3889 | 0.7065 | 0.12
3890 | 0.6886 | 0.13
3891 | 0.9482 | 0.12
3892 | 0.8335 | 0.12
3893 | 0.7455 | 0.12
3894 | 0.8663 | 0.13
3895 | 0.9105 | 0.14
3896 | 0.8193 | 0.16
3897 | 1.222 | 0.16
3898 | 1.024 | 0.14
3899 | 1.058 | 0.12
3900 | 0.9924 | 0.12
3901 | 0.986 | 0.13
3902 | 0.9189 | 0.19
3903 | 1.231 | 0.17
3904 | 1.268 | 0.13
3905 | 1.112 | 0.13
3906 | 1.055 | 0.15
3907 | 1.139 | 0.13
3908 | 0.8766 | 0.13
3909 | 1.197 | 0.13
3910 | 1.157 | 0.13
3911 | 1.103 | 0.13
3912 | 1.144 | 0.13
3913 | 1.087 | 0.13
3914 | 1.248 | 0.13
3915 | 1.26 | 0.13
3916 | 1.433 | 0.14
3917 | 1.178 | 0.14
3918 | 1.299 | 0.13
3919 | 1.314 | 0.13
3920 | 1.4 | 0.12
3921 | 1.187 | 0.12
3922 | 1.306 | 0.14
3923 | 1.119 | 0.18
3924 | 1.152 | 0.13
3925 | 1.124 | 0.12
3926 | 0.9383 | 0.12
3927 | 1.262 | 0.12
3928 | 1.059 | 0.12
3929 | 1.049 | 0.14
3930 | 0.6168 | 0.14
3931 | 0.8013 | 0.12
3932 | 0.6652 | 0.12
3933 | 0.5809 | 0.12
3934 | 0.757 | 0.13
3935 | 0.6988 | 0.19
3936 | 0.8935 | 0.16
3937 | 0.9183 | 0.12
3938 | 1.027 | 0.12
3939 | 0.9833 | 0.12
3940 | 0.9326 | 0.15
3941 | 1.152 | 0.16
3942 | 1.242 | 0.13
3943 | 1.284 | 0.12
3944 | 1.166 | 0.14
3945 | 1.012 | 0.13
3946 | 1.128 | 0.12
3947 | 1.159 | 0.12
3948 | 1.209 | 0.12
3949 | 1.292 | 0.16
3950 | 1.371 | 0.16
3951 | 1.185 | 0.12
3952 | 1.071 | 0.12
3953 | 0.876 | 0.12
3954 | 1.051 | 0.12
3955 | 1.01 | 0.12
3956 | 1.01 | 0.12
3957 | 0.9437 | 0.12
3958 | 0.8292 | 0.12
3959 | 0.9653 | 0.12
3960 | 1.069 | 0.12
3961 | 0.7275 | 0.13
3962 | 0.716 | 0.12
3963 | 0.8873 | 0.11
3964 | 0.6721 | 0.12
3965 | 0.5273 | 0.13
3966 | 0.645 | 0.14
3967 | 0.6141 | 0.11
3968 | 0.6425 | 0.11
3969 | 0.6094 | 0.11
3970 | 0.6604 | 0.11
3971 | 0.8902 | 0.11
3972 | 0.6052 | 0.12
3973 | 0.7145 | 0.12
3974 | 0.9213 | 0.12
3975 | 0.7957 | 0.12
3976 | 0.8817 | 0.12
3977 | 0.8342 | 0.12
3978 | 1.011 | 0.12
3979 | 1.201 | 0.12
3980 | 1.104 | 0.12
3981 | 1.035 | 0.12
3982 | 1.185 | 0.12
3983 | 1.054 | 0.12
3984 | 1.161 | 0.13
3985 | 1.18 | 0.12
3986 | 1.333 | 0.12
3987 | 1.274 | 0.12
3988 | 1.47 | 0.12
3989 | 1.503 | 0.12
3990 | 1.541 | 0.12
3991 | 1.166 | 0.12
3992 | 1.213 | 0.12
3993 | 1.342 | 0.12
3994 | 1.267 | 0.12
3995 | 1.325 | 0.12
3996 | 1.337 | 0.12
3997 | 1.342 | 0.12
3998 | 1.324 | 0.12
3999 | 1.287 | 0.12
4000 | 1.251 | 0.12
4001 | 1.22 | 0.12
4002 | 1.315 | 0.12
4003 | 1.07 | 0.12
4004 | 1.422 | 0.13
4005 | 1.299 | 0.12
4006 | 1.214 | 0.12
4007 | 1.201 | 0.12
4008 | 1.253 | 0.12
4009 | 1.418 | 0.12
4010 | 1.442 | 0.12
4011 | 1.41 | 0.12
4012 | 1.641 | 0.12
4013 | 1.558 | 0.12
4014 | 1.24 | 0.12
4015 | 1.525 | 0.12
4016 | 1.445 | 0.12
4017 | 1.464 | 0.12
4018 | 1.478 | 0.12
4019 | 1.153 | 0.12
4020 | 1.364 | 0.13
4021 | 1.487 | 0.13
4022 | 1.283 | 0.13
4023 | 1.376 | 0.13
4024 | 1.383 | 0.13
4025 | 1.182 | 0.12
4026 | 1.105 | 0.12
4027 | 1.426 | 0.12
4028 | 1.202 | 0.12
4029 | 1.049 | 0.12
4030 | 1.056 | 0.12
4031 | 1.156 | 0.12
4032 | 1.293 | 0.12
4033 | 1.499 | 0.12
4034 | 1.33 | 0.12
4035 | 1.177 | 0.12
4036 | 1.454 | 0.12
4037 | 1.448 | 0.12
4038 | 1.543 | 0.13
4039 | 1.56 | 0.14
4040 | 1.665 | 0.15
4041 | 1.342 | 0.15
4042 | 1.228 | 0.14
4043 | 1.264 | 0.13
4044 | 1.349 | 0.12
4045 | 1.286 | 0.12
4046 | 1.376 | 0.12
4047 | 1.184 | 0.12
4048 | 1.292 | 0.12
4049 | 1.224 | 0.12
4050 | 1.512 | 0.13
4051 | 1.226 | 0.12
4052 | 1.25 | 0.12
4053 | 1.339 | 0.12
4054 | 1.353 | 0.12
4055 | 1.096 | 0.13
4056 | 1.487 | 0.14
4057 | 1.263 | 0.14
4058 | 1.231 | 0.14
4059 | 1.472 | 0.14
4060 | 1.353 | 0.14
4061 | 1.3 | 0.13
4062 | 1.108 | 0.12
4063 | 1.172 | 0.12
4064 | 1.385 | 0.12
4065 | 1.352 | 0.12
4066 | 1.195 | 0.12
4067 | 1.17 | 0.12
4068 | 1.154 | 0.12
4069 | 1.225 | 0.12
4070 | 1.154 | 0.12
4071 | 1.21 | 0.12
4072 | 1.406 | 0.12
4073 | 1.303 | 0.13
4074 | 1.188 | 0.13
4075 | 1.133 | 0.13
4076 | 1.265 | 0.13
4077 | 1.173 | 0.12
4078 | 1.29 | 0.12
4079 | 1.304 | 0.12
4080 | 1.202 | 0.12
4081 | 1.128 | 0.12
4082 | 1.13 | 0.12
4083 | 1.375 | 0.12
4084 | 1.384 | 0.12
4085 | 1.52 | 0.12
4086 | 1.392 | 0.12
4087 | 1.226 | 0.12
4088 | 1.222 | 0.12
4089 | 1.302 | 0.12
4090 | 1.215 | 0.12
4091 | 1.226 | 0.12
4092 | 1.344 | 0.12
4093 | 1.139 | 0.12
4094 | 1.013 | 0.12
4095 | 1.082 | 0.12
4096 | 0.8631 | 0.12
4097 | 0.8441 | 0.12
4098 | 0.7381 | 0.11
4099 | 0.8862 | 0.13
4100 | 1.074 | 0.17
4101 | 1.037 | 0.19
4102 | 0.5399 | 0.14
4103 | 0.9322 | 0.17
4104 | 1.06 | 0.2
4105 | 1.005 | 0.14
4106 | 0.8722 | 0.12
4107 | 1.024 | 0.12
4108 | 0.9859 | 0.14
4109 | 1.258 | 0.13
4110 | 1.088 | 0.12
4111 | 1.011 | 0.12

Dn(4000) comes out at 1.3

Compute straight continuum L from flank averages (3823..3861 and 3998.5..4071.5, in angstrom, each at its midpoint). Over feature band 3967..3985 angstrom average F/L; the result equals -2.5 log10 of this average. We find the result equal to 0.31 mag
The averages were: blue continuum 0.919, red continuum 1.31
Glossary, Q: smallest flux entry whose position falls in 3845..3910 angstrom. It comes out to 0.6115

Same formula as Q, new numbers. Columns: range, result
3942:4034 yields 0.5273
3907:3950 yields 0.5809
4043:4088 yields 1.096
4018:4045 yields 1.049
